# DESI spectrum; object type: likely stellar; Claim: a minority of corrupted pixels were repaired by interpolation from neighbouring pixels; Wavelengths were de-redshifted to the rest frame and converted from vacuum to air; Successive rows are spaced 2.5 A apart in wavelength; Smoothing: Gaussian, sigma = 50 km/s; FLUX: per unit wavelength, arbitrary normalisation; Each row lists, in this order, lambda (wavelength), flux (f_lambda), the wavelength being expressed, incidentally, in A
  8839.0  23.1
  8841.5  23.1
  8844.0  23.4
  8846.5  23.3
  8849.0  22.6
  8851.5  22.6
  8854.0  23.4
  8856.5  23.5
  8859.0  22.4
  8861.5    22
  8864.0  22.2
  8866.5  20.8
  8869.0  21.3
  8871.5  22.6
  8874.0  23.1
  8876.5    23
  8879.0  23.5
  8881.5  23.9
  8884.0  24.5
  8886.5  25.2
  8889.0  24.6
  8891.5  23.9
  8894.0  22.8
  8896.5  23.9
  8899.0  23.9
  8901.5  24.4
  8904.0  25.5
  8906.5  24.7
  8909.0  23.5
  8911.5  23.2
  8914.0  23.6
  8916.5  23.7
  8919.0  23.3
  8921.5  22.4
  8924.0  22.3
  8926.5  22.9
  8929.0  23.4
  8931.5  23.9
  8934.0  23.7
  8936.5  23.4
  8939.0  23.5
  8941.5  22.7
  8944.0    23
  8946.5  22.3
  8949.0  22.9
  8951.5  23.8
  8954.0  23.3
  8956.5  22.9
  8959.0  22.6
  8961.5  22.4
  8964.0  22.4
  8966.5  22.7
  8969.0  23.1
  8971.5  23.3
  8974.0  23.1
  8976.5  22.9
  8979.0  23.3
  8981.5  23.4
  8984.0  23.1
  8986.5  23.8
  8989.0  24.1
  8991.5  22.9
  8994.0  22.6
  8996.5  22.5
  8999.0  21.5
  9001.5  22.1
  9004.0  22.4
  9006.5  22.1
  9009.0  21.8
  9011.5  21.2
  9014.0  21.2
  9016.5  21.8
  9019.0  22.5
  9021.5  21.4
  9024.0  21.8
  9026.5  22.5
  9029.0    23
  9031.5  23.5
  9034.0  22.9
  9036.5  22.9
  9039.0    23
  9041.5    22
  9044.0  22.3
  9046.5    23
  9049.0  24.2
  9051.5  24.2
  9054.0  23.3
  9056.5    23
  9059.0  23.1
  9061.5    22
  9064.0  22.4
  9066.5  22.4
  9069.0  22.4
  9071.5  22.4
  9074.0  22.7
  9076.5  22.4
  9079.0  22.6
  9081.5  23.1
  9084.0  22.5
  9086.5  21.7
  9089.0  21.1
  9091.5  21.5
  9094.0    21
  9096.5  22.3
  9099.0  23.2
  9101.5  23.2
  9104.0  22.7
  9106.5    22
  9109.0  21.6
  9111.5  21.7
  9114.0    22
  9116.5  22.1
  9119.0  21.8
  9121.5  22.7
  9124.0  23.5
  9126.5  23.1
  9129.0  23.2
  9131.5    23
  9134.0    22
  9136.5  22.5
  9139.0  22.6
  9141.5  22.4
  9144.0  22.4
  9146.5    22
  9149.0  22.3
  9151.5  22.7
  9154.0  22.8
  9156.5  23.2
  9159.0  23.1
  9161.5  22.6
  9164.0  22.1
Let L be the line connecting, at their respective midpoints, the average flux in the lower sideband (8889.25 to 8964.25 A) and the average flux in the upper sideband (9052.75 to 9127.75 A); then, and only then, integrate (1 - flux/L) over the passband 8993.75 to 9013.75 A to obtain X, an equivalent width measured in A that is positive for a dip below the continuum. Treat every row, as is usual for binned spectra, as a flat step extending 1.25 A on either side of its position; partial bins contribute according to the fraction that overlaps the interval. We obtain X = 0.8 A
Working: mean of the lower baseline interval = 23.4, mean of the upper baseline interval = 22.4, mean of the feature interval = 22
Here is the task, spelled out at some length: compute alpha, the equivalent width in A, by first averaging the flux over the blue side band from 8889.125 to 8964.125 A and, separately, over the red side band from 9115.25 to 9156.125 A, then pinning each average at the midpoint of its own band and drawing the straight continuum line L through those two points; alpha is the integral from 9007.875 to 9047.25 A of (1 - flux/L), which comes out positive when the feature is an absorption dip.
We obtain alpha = 1.2 A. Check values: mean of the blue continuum 23.4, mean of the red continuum 22.6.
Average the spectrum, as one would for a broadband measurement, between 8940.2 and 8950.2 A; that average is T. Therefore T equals 22.7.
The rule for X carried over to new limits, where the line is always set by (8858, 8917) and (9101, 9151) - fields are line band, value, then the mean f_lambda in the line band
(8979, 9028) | 1.2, 22.4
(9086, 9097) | 0.5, 21.5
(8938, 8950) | 0.2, 22.9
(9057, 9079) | 0.2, 22.5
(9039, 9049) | 0.0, 22.7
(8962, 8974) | 0.1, 22.9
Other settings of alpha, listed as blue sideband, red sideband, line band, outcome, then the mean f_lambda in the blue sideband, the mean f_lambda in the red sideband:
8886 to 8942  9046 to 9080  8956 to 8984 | 0.5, 23.7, 22.9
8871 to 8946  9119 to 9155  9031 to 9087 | 0.4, 23.6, 22.6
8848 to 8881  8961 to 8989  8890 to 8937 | -1.6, 22.6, 23.1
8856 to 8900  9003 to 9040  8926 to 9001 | -1.4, 23.2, 22.3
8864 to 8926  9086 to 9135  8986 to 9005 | 0.2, 23.5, 22.3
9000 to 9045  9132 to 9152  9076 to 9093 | 0.2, 22.2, 22.4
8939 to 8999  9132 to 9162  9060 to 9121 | 1.3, 23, 22.6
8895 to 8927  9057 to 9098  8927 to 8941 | 0.0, 23.6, 22.2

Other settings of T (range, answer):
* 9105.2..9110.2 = 21.8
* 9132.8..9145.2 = 22.4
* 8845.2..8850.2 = 23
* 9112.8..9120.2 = 22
